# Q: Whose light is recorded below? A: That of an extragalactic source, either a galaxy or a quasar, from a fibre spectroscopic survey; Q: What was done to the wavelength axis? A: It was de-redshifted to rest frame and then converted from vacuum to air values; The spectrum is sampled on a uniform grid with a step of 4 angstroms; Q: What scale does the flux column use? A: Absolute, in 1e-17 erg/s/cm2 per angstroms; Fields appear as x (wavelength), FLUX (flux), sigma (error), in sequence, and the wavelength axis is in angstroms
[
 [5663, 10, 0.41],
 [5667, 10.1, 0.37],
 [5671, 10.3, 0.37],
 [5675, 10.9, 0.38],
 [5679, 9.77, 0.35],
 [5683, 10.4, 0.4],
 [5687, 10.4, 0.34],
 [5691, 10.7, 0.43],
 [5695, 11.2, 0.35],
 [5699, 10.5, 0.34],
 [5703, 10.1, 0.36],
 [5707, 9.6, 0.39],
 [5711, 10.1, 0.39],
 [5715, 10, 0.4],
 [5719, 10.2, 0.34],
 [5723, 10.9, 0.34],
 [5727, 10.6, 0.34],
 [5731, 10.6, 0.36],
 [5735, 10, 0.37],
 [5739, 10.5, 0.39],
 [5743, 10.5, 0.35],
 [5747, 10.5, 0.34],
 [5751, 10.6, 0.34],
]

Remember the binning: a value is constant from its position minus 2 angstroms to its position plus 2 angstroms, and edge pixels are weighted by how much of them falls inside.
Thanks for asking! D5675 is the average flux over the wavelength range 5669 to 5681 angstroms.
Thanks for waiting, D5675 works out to 10.3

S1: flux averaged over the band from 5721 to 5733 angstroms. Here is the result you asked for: 10.7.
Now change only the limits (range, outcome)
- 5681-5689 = 10.4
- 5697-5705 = 10.3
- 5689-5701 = 10.8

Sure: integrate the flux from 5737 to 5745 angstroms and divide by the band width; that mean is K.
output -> 10.5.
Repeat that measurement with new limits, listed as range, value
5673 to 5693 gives 10.4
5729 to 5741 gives 10.4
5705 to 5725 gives 10.2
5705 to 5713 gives 9.85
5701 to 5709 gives 9.85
